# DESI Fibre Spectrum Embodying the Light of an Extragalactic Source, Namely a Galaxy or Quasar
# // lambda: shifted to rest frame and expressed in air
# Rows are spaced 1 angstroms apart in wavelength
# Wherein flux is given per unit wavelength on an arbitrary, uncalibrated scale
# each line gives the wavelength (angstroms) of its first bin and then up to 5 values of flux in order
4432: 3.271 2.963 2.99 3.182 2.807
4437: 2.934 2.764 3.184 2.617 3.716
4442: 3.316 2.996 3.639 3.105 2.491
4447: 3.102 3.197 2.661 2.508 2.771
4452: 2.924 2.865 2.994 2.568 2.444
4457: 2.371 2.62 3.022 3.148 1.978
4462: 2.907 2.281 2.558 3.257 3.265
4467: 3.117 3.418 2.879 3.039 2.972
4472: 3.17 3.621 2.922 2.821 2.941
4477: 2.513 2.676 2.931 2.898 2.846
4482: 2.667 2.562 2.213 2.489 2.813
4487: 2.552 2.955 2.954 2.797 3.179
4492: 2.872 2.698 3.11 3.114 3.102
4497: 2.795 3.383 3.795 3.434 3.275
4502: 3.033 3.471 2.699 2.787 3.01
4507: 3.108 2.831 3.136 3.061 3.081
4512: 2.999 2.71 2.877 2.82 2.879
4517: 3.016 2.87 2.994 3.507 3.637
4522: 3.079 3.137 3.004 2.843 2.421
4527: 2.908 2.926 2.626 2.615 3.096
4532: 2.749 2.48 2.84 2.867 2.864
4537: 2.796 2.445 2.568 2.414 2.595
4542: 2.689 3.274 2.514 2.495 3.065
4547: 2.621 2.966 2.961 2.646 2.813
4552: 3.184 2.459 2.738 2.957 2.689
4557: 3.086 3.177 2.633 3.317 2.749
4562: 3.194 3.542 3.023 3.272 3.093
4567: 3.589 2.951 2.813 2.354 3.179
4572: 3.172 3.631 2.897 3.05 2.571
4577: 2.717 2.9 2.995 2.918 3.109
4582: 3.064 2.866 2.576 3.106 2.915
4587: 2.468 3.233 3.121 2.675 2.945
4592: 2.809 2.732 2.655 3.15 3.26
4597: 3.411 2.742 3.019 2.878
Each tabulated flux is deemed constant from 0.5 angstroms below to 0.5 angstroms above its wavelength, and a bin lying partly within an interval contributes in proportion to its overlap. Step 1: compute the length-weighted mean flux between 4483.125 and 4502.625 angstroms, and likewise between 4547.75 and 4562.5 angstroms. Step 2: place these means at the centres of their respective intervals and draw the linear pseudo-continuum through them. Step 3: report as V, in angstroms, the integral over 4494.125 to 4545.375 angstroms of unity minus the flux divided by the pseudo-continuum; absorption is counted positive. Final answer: 0.1 angstroms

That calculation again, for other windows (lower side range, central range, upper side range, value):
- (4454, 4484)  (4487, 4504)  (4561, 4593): -1.3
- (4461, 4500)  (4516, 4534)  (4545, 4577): 0.1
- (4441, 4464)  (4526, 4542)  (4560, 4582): 1.4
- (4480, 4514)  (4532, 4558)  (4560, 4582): 2.1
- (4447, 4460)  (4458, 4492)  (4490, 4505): 1.0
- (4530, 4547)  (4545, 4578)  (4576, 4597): -1.7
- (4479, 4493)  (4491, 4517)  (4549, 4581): -2.2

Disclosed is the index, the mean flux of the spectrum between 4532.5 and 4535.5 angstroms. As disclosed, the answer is 2.73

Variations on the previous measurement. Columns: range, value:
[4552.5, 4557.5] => 2.79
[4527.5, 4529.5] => 2.78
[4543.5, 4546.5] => 2.69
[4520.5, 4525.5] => 3.14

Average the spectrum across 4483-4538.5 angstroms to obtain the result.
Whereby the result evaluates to 2.94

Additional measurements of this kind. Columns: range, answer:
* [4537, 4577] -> 2.9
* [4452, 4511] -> 2.91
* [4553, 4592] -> 2.97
